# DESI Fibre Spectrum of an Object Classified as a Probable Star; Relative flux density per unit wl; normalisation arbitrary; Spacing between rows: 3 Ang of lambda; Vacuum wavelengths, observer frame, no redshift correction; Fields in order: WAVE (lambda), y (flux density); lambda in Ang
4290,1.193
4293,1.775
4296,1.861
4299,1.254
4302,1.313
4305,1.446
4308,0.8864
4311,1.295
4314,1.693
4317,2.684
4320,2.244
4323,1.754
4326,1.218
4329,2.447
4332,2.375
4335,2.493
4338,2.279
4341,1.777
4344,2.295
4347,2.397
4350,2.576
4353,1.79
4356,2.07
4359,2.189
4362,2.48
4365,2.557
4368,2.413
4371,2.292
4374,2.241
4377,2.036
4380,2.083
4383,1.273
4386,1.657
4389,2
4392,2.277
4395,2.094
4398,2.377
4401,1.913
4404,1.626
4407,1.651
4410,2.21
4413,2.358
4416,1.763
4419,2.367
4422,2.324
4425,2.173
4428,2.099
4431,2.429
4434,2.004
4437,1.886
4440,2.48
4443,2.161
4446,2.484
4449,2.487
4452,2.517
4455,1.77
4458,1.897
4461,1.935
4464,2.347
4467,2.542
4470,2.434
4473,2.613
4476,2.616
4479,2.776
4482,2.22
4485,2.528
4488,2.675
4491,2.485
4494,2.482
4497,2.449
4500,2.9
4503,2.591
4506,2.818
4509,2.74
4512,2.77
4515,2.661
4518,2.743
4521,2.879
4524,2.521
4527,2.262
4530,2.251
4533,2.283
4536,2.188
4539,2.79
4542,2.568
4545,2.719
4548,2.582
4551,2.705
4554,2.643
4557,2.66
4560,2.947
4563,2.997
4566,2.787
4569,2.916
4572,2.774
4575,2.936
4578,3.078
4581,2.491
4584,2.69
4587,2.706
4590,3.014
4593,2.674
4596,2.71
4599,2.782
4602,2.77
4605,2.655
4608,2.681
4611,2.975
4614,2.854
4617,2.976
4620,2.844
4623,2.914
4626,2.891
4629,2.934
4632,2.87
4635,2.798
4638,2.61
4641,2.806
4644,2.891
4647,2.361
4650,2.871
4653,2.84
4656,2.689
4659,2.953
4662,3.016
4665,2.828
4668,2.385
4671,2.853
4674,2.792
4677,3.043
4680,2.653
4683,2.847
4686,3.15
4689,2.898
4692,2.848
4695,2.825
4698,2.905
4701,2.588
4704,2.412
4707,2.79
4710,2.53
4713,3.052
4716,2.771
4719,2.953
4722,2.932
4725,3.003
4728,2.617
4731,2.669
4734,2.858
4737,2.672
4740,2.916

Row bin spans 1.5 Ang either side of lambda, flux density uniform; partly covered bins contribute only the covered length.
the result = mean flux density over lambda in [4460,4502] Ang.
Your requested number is 2.51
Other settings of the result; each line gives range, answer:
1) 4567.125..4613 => 2.79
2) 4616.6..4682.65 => 2.81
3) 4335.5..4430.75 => 2.13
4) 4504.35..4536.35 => 2.57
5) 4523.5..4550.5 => 2.47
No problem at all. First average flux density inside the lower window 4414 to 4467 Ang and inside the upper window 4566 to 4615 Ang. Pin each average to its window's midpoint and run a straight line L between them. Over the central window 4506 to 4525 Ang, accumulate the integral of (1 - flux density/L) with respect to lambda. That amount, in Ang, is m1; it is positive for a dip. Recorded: -1.8 Ang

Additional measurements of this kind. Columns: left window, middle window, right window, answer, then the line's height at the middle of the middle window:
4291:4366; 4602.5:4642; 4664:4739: -3.22 Ang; 2.62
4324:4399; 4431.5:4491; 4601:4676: 1.06 Ang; 2.38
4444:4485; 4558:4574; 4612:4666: -1.48 Ang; 2.63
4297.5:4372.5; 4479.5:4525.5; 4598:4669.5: -3.39 Ang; 2.45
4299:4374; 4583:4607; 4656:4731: -1.42 Ang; 2.6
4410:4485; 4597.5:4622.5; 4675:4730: -1.85 Ang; 2.63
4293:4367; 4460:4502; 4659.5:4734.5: -3.44 Ang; 2.32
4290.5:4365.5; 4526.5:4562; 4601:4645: 0.45 Ang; 2.6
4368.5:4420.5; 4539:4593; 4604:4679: -4.28 Ang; 2.57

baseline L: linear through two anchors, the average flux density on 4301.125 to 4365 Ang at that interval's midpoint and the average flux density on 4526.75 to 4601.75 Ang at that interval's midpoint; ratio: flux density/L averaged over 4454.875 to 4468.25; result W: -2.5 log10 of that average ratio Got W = 0.13 mag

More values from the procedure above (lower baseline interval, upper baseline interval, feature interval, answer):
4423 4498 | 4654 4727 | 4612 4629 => -0.089 mag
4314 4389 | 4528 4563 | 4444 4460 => 0.072 mag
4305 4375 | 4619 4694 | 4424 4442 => 0.062 mag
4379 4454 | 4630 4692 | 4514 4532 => -0.058 mag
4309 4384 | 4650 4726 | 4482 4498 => -0.038 mag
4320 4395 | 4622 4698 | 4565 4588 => -0.068 mag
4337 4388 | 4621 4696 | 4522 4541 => 0.057 mag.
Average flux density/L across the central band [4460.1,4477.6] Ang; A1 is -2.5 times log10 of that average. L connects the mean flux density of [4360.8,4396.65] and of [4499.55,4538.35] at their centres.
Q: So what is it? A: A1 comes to -0.01 mag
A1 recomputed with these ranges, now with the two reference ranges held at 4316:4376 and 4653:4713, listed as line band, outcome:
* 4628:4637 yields -0.054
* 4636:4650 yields 0.014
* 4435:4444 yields 0.103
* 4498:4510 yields -0.107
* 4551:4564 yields -0.084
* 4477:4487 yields -0.029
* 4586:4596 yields -0.059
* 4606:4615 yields -0.060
